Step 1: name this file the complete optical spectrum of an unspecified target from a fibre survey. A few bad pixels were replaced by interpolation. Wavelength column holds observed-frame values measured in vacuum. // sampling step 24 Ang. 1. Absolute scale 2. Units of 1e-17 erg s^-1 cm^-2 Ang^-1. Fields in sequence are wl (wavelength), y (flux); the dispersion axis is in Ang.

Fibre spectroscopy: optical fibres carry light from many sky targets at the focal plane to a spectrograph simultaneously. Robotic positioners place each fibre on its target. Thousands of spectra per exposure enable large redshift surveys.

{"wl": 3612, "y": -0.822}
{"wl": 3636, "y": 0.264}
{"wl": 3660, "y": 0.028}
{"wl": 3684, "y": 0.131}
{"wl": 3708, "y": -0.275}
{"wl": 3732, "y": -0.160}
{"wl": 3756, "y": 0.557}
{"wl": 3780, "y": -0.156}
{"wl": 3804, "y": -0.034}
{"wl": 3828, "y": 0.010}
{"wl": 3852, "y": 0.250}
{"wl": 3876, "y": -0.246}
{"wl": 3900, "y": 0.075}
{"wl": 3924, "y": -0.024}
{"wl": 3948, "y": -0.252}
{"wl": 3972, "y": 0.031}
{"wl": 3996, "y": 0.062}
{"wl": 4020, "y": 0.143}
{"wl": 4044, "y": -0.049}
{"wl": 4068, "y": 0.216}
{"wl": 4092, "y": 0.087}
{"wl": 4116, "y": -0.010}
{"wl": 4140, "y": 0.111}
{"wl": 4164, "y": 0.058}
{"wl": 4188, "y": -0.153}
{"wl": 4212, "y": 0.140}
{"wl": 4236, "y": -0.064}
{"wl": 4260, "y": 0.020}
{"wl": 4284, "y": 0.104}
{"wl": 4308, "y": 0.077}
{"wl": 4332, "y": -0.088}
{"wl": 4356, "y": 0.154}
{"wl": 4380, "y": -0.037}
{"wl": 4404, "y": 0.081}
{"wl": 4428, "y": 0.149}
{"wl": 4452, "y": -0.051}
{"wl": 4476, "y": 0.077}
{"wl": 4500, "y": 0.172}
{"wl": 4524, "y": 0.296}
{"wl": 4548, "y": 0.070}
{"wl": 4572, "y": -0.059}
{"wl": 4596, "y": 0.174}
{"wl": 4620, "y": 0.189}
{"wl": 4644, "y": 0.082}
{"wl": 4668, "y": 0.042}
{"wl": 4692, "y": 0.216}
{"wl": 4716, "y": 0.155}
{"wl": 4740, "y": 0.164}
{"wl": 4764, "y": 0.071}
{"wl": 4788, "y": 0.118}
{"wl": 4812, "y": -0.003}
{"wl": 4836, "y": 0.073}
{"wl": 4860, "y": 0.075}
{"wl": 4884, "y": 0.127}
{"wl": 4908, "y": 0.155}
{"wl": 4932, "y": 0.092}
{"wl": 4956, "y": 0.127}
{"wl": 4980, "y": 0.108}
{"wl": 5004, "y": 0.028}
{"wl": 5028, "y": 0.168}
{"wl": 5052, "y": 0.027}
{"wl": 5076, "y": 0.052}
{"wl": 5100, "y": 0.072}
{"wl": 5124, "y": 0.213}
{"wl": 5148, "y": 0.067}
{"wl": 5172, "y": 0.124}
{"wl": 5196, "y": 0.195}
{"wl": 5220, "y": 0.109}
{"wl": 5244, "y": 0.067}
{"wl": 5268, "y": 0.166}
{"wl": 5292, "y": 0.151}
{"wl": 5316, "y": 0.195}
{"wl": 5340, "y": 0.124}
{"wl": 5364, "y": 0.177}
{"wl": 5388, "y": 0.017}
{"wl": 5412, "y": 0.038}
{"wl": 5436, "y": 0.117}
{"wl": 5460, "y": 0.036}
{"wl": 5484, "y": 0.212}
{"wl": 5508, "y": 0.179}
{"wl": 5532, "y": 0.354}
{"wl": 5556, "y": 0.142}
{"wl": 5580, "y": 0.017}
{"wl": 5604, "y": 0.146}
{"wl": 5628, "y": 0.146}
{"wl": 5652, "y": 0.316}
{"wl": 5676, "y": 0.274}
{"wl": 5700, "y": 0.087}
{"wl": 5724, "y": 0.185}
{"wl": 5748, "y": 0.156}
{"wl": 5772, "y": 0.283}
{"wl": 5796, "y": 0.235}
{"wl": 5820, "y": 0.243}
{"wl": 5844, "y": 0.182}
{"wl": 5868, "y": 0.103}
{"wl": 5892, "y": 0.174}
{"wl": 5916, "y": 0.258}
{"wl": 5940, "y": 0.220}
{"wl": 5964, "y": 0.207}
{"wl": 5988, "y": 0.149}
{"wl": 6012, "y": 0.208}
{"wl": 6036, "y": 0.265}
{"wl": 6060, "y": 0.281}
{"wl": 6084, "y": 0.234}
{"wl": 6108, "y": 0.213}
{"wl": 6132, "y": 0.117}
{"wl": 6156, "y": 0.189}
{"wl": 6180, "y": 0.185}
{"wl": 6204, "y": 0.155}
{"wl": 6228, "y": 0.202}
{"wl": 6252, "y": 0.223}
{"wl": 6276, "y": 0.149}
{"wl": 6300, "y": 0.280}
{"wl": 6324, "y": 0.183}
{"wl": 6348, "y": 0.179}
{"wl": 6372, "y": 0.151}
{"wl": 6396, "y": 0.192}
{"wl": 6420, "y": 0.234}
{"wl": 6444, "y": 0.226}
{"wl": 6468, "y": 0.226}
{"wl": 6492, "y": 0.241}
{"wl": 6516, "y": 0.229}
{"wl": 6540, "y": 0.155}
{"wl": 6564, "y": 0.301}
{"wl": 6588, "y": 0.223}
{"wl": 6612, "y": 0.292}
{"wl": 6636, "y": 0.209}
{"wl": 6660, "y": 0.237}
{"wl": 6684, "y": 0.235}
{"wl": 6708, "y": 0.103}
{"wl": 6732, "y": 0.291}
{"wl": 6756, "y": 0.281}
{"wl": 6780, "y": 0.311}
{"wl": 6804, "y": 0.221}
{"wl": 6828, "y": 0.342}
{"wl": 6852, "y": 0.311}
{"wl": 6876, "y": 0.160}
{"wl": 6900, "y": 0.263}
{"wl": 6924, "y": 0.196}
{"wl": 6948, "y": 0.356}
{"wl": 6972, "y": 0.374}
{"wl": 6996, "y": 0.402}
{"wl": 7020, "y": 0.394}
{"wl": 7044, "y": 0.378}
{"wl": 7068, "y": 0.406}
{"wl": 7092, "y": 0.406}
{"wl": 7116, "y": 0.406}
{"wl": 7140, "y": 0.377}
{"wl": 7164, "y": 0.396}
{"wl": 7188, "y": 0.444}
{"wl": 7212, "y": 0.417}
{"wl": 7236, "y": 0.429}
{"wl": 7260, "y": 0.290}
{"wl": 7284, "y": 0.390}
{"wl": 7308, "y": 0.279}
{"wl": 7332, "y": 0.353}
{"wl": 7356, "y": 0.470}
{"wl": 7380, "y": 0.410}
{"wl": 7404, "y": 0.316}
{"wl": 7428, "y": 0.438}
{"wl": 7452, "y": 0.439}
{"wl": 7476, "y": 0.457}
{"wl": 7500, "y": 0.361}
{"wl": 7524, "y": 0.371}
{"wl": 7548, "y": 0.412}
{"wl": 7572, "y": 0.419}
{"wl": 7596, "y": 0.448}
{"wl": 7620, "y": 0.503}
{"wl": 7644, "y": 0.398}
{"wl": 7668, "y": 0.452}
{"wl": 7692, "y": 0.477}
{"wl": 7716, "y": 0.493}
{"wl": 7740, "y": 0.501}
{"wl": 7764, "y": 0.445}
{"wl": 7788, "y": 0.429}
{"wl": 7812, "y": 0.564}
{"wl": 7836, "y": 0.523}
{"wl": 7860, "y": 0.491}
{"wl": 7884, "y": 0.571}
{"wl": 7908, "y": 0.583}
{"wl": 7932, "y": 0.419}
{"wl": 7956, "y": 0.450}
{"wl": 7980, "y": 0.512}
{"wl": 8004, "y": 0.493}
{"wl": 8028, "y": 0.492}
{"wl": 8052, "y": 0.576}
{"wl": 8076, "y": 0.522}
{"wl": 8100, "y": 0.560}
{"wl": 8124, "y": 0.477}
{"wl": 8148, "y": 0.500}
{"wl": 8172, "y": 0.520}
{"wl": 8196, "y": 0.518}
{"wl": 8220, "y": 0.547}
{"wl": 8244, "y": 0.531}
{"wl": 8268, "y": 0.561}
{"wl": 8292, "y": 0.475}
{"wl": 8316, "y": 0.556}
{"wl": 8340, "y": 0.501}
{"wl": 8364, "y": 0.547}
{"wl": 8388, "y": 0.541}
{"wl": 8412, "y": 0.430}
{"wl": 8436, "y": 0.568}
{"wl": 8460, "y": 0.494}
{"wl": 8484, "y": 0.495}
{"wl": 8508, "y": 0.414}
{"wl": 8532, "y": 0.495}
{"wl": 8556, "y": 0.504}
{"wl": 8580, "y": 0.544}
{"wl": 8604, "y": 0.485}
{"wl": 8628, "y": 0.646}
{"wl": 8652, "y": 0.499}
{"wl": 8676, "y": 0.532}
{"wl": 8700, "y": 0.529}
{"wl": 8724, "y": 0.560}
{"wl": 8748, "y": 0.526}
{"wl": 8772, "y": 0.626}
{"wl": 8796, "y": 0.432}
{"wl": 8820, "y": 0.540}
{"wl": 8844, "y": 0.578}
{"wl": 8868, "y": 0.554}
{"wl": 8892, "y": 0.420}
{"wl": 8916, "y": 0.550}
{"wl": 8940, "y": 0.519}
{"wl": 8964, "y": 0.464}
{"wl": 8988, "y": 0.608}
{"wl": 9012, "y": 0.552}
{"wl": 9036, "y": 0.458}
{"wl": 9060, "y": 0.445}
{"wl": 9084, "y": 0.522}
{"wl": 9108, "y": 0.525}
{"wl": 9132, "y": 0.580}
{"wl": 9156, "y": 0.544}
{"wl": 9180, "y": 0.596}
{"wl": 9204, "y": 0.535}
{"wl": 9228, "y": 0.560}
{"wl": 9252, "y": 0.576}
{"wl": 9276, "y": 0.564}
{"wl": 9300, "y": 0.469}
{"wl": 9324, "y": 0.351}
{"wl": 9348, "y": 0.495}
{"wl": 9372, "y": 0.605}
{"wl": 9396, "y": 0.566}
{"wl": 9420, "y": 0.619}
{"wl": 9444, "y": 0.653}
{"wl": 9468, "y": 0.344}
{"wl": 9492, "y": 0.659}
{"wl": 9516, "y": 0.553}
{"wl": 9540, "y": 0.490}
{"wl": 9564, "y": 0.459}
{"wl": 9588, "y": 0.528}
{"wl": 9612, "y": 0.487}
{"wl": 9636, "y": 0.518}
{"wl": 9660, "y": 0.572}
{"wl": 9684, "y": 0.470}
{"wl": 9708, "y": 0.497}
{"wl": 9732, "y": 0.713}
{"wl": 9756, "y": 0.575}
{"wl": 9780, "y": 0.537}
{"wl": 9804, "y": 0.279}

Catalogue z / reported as 0.75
